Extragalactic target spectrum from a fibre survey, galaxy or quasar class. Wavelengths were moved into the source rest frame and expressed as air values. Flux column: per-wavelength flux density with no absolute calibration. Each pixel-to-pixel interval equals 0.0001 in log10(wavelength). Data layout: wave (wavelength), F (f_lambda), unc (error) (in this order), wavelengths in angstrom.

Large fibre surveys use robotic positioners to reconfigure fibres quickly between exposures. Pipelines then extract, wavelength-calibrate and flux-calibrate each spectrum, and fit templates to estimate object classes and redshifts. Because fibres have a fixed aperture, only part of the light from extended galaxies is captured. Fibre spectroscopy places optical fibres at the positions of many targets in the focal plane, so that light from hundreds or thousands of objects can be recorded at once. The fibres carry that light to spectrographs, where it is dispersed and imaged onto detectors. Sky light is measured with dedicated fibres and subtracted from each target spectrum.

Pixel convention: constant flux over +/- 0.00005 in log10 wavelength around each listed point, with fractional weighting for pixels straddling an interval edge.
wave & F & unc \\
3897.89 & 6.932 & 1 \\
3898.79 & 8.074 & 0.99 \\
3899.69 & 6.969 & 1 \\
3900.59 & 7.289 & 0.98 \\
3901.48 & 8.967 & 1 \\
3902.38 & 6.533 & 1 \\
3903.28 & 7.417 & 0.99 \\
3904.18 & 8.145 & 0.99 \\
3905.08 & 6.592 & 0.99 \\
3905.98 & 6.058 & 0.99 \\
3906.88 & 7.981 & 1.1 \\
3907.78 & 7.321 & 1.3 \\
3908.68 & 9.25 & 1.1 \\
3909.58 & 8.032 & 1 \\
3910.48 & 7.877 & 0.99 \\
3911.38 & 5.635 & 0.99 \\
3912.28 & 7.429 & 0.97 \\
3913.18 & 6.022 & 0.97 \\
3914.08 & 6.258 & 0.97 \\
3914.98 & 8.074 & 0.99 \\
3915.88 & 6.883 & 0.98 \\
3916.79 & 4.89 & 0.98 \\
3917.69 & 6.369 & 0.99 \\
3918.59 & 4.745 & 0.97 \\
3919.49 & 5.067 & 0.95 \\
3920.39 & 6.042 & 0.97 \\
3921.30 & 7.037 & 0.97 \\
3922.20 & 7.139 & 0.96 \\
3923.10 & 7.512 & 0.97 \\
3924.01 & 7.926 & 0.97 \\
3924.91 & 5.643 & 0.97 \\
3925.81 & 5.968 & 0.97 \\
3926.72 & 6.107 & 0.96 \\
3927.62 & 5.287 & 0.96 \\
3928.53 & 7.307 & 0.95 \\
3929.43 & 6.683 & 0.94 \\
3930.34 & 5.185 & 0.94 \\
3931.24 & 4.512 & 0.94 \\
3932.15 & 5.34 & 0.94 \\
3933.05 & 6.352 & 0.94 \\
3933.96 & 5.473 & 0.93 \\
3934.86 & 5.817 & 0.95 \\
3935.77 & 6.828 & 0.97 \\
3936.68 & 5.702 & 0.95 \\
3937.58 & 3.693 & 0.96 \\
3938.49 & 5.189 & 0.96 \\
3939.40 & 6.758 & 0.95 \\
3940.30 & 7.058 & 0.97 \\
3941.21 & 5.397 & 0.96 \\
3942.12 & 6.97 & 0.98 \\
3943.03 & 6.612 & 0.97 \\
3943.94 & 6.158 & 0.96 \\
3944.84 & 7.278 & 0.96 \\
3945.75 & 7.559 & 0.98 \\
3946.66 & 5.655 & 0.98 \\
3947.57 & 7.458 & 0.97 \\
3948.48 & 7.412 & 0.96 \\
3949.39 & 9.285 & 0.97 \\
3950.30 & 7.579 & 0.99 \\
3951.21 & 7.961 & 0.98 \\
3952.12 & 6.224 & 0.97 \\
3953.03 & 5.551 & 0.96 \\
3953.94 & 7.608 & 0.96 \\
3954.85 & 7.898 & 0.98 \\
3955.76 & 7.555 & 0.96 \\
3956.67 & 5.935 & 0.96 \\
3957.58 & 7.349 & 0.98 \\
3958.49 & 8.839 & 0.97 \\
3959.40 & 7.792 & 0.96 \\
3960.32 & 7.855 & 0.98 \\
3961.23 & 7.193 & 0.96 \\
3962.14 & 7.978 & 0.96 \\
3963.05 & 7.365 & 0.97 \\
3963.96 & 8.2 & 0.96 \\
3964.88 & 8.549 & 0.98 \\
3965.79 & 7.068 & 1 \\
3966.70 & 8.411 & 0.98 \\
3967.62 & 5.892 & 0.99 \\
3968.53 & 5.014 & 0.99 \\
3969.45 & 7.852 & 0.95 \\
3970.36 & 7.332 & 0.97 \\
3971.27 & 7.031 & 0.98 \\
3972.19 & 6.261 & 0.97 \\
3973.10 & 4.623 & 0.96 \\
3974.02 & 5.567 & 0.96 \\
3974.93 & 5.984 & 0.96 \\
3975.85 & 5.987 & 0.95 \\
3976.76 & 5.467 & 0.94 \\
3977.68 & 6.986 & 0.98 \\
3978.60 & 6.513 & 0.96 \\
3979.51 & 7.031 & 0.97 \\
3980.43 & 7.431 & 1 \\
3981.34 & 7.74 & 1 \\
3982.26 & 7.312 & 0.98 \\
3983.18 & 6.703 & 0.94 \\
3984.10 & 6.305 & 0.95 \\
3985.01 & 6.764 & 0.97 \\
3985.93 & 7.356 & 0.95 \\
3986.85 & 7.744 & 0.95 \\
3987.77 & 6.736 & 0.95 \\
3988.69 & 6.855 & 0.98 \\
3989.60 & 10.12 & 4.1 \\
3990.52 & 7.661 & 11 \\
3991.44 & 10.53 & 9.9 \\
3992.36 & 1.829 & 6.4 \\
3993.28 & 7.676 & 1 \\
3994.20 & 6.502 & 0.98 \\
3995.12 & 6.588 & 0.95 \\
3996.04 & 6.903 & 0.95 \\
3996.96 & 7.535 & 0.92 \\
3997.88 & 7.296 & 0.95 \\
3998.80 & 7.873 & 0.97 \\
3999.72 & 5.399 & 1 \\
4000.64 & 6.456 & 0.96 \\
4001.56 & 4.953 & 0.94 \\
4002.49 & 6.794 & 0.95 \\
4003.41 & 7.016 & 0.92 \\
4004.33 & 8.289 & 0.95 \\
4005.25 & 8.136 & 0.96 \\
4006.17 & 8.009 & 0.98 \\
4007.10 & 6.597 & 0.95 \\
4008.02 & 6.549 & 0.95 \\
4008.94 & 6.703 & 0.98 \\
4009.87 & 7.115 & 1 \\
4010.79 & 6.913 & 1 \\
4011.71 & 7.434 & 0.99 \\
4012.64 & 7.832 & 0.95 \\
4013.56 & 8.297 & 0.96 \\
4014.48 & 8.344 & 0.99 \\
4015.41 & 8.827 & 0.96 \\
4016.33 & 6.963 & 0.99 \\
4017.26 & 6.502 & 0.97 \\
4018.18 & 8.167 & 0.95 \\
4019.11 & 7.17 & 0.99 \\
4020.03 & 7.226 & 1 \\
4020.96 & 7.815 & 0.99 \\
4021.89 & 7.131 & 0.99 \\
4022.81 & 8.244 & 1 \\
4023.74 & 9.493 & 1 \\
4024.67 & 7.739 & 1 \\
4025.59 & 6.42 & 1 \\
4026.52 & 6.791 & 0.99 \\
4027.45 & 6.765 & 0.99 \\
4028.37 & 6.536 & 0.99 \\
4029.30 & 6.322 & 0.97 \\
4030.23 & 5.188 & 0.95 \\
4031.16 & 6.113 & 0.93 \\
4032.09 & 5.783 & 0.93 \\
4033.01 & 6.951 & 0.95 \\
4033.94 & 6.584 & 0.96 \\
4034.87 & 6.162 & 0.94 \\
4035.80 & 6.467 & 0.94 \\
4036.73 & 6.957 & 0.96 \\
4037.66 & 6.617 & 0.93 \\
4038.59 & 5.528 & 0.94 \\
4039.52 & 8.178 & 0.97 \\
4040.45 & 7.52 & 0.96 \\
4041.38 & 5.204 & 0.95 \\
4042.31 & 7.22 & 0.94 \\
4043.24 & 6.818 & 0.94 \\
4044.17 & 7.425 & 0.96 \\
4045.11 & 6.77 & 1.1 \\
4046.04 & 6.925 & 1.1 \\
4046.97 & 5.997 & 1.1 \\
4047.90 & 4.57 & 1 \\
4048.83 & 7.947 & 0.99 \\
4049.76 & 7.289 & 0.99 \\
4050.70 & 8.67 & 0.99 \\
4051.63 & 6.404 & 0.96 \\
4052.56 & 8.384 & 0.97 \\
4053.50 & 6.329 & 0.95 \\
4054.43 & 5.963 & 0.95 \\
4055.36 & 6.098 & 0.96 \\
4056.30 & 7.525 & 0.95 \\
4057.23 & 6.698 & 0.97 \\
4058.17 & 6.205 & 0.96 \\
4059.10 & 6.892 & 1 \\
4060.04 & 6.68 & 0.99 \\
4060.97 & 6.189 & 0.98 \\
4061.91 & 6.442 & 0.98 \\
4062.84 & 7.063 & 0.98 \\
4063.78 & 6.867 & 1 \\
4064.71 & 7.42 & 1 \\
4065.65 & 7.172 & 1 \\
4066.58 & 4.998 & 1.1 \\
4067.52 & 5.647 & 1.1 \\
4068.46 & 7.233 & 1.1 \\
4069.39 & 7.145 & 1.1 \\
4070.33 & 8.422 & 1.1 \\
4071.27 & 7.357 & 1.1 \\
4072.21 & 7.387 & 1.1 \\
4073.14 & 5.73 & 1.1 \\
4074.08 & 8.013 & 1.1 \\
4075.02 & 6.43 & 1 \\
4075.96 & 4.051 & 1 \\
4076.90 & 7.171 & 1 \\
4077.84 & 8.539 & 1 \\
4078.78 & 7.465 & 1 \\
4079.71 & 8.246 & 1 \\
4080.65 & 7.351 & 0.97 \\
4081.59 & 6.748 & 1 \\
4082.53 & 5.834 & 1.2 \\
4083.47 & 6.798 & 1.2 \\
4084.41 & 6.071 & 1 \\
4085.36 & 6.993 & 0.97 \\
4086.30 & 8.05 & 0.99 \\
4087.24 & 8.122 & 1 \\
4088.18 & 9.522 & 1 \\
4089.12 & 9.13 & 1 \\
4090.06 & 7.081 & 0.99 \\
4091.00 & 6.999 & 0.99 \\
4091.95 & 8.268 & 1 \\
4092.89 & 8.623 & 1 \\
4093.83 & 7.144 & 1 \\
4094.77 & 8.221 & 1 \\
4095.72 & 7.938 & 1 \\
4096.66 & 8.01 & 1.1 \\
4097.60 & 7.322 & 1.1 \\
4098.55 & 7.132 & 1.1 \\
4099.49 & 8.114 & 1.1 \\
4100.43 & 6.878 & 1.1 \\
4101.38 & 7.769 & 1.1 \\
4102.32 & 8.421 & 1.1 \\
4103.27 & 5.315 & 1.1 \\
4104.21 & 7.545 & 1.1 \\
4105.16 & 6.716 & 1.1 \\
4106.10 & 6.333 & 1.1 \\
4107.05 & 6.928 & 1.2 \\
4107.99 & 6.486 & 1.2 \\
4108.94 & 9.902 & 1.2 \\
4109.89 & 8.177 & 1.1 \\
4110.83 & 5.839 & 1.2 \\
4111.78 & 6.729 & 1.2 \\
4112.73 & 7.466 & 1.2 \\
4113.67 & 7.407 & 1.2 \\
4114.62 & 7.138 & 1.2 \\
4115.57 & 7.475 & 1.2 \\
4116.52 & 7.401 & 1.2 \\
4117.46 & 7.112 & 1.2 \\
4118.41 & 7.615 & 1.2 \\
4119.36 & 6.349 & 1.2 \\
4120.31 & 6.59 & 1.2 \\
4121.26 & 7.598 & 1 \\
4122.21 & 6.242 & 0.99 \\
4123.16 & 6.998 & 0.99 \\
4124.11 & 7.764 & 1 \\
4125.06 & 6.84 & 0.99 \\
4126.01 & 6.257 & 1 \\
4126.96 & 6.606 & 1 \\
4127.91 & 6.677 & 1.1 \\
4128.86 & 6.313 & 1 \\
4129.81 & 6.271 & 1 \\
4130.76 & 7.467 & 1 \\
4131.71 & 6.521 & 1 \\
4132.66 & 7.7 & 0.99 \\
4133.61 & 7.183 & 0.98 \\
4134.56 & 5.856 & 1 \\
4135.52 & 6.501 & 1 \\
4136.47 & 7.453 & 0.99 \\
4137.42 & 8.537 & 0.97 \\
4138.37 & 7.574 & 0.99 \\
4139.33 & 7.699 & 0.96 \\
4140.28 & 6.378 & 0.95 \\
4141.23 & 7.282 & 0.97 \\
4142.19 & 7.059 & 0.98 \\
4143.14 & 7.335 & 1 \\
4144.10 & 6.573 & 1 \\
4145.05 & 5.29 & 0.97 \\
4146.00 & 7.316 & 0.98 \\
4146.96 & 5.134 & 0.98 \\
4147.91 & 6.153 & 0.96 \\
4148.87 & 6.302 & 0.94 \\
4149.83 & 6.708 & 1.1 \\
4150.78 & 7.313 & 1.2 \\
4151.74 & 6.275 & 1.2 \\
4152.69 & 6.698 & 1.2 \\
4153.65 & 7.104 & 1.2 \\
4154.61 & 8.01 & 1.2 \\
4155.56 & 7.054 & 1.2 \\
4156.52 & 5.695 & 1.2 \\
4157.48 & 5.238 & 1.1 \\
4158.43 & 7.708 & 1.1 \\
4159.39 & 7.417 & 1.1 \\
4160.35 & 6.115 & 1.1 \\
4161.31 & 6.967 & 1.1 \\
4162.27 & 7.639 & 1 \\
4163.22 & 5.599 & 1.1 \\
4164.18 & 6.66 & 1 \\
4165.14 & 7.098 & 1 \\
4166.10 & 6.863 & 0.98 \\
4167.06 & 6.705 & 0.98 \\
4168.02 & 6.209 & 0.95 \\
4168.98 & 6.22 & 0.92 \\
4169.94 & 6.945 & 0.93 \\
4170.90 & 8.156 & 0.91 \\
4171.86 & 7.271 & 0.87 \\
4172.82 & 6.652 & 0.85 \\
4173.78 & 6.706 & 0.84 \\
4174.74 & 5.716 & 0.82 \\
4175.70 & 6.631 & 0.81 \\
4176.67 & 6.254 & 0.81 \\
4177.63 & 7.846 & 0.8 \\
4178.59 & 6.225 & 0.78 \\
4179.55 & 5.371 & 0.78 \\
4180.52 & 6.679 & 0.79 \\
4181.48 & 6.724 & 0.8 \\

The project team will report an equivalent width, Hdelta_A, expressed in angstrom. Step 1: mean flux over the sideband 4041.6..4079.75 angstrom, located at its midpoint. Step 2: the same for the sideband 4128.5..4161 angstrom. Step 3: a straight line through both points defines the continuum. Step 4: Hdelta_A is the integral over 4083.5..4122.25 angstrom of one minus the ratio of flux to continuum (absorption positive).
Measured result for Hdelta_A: -3.4 angstrom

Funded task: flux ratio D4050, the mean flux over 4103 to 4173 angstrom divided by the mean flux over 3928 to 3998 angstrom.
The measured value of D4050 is 1.01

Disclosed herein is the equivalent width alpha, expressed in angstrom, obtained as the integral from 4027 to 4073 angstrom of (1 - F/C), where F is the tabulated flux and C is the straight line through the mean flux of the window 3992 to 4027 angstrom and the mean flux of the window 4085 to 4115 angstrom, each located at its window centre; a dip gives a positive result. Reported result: 4.0 angstrom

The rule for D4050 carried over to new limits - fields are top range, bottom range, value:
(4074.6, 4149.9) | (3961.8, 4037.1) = 1.02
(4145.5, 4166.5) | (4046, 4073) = 0.98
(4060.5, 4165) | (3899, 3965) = 1.03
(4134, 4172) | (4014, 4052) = 0.98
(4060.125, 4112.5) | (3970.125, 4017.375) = 1.03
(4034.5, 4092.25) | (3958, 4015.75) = 0.98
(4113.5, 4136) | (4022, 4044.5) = 1.02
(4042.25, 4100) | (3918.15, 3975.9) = 1.07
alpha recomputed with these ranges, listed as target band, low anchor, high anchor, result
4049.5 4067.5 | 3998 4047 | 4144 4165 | 0.34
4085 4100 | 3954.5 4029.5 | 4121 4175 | -2.16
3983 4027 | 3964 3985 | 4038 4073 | -3.30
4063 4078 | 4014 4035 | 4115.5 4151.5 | 0.41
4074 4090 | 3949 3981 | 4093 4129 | -0.29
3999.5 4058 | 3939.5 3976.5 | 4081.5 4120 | 1.88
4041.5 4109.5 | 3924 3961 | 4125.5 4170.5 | -4.28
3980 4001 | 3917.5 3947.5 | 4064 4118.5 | -1.74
